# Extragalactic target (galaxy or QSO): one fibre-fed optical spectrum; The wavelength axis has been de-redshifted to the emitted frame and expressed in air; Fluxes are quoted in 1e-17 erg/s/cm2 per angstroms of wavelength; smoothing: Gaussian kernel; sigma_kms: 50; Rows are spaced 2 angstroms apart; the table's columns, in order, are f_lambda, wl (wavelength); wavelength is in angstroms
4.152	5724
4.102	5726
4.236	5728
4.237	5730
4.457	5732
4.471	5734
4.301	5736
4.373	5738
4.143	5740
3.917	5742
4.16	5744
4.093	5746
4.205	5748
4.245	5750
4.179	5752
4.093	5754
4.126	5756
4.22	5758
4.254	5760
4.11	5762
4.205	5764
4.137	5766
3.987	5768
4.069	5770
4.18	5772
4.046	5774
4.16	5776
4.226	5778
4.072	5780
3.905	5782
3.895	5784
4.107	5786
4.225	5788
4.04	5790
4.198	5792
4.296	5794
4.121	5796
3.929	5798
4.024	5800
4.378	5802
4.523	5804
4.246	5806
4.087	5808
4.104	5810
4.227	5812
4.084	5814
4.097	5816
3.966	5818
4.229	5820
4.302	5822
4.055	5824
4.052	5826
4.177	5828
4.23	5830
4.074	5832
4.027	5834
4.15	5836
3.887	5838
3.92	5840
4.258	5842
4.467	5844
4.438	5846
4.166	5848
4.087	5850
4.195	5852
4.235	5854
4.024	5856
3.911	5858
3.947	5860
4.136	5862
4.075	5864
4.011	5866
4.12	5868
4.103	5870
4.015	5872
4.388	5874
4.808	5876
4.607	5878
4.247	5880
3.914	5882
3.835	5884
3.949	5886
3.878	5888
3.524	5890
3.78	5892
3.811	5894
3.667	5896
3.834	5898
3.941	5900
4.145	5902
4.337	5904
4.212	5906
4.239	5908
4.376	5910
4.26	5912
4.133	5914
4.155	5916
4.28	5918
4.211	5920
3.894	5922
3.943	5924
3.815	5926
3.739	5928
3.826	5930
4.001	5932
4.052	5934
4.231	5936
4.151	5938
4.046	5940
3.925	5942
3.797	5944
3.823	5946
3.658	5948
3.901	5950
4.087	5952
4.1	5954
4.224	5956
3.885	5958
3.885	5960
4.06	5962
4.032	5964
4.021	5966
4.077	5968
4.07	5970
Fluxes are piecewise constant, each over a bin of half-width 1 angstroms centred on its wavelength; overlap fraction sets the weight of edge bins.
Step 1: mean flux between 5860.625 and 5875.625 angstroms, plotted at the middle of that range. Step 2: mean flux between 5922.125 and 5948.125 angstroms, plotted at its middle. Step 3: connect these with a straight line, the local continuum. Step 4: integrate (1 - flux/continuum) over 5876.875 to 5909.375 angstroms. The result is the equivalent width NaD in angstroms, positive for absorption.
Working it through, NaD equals 0.5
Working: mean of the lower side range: 4.15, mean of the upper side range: 3.93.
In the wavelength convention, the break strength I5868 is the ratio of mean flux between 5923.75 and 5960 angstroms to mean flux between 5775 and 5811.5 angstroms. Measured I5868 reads 0.95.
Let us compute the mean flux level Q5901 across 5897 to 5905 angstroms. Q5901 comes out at 4.06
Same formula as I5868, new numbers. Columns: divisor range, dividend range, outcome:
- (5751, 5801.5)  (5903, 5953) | 0.98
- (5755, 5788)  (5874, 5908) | 0.98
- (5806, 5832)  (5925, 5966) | 0.96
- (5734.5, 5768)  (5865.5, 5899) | 0.97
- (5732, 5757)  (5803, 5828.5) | 0.99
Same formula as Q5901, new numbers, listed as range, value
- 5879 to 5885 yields 4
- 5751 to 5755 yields 4.14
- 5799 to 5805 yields 4.31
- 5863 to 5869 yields 4.07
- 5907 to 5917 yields 4.23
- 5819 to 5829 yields 4.16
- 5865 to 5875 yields 4.13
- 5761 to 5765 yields 4.16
